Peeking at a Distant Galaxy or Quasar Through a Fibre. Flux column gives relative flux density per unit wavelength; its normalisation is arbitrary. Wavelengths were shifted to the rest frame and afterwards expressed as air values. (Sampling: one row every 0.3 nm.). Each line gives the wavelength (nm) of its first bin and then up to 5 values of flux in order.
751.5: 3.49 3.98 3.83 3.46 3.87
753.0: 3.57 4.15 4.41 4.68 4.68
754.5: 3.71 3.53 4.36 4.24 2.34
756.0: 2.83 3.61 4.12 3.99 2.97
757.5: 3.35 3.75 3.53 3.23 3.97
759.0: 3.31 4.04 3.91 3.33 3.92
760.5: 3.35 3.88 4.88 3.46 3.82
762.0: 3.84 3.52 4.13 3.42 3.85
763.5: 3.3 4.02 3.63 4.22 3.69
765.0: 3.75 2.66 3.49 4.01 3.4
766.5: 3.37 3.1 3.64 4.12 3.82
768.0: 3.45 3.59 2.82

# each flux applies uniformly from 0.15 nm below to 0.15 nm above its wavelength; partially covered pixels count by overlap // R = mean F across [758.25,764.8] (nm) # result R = 3.76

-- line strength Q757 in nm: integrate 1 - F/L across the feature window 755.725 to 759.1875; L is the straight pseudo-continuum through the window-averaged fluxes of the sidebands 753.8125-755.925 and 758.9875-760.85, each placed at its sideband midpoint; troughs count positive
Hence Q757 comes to 0.28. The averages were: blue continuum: 3.87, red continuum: 3.69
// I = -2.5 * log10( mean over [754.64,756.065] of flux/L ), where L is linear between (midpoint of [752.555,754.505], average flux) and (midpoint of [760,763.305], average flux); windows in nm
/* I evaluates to 0.17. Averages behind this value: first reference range 4.19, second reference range 3.82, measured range 3.5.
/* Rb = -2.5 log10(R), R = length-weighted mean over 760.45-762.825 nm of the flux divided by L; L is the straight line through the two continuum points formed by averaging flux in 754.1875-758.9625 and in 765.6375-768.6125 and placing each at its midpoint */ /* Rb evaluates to -0.08 mag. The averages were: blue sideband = 3.6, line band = 3.87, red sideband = 3.56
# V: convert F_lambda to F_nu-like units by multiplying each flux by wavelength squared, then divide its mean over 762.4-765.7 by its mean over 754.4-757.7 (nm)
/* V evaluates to 1.1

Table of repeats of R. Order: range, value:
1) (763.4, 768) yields 3.61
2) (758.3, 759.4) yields 3.64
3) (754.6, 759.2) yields 3.55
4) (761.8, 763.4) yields 3.74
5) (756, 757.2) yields 3.65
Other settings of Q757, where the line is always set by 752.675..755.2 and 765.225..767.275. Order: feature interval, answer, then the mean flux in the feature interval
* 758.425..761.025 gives 0.042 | 3.72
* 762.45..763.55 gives -0.033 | 3.71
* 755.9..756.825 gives 0.088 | 3.6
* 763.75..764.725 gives -0.103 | 3.9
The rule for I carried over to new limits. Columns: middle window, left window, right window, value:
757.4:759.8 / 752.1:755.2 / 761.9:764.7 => 0.074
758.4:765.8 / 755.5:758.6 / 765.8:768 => -0.063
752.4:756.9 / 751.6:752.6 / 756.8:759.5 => -0.052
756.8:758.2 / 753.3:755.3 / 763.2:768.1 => 0.158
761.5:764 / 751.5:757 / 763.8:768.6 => -0.021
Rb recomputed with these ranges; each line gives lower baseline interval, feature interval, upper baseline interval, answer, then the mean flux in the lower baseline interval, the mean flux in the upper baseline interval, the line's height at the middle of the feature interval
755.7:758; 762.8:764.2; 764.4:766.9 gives -0.05 mag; 3.44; 3.49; 3.48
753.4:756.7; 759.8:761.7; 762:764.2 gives -0.02 mag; 3.86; 3.71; 3.75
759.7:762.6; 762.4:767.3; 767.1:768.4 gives 0.05 mag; 3.8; 3.74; 3.76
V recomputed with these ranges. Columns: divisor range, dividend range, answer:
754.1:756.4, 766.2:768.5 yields 1.01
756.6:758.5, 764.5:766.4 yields 1.02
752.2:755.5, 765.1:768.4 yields 0.90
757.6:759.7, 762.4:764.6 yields 1.05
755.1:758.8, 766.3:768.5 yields 1.04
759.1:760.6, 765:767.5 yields 0.95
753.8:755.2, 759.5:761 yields 0.90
